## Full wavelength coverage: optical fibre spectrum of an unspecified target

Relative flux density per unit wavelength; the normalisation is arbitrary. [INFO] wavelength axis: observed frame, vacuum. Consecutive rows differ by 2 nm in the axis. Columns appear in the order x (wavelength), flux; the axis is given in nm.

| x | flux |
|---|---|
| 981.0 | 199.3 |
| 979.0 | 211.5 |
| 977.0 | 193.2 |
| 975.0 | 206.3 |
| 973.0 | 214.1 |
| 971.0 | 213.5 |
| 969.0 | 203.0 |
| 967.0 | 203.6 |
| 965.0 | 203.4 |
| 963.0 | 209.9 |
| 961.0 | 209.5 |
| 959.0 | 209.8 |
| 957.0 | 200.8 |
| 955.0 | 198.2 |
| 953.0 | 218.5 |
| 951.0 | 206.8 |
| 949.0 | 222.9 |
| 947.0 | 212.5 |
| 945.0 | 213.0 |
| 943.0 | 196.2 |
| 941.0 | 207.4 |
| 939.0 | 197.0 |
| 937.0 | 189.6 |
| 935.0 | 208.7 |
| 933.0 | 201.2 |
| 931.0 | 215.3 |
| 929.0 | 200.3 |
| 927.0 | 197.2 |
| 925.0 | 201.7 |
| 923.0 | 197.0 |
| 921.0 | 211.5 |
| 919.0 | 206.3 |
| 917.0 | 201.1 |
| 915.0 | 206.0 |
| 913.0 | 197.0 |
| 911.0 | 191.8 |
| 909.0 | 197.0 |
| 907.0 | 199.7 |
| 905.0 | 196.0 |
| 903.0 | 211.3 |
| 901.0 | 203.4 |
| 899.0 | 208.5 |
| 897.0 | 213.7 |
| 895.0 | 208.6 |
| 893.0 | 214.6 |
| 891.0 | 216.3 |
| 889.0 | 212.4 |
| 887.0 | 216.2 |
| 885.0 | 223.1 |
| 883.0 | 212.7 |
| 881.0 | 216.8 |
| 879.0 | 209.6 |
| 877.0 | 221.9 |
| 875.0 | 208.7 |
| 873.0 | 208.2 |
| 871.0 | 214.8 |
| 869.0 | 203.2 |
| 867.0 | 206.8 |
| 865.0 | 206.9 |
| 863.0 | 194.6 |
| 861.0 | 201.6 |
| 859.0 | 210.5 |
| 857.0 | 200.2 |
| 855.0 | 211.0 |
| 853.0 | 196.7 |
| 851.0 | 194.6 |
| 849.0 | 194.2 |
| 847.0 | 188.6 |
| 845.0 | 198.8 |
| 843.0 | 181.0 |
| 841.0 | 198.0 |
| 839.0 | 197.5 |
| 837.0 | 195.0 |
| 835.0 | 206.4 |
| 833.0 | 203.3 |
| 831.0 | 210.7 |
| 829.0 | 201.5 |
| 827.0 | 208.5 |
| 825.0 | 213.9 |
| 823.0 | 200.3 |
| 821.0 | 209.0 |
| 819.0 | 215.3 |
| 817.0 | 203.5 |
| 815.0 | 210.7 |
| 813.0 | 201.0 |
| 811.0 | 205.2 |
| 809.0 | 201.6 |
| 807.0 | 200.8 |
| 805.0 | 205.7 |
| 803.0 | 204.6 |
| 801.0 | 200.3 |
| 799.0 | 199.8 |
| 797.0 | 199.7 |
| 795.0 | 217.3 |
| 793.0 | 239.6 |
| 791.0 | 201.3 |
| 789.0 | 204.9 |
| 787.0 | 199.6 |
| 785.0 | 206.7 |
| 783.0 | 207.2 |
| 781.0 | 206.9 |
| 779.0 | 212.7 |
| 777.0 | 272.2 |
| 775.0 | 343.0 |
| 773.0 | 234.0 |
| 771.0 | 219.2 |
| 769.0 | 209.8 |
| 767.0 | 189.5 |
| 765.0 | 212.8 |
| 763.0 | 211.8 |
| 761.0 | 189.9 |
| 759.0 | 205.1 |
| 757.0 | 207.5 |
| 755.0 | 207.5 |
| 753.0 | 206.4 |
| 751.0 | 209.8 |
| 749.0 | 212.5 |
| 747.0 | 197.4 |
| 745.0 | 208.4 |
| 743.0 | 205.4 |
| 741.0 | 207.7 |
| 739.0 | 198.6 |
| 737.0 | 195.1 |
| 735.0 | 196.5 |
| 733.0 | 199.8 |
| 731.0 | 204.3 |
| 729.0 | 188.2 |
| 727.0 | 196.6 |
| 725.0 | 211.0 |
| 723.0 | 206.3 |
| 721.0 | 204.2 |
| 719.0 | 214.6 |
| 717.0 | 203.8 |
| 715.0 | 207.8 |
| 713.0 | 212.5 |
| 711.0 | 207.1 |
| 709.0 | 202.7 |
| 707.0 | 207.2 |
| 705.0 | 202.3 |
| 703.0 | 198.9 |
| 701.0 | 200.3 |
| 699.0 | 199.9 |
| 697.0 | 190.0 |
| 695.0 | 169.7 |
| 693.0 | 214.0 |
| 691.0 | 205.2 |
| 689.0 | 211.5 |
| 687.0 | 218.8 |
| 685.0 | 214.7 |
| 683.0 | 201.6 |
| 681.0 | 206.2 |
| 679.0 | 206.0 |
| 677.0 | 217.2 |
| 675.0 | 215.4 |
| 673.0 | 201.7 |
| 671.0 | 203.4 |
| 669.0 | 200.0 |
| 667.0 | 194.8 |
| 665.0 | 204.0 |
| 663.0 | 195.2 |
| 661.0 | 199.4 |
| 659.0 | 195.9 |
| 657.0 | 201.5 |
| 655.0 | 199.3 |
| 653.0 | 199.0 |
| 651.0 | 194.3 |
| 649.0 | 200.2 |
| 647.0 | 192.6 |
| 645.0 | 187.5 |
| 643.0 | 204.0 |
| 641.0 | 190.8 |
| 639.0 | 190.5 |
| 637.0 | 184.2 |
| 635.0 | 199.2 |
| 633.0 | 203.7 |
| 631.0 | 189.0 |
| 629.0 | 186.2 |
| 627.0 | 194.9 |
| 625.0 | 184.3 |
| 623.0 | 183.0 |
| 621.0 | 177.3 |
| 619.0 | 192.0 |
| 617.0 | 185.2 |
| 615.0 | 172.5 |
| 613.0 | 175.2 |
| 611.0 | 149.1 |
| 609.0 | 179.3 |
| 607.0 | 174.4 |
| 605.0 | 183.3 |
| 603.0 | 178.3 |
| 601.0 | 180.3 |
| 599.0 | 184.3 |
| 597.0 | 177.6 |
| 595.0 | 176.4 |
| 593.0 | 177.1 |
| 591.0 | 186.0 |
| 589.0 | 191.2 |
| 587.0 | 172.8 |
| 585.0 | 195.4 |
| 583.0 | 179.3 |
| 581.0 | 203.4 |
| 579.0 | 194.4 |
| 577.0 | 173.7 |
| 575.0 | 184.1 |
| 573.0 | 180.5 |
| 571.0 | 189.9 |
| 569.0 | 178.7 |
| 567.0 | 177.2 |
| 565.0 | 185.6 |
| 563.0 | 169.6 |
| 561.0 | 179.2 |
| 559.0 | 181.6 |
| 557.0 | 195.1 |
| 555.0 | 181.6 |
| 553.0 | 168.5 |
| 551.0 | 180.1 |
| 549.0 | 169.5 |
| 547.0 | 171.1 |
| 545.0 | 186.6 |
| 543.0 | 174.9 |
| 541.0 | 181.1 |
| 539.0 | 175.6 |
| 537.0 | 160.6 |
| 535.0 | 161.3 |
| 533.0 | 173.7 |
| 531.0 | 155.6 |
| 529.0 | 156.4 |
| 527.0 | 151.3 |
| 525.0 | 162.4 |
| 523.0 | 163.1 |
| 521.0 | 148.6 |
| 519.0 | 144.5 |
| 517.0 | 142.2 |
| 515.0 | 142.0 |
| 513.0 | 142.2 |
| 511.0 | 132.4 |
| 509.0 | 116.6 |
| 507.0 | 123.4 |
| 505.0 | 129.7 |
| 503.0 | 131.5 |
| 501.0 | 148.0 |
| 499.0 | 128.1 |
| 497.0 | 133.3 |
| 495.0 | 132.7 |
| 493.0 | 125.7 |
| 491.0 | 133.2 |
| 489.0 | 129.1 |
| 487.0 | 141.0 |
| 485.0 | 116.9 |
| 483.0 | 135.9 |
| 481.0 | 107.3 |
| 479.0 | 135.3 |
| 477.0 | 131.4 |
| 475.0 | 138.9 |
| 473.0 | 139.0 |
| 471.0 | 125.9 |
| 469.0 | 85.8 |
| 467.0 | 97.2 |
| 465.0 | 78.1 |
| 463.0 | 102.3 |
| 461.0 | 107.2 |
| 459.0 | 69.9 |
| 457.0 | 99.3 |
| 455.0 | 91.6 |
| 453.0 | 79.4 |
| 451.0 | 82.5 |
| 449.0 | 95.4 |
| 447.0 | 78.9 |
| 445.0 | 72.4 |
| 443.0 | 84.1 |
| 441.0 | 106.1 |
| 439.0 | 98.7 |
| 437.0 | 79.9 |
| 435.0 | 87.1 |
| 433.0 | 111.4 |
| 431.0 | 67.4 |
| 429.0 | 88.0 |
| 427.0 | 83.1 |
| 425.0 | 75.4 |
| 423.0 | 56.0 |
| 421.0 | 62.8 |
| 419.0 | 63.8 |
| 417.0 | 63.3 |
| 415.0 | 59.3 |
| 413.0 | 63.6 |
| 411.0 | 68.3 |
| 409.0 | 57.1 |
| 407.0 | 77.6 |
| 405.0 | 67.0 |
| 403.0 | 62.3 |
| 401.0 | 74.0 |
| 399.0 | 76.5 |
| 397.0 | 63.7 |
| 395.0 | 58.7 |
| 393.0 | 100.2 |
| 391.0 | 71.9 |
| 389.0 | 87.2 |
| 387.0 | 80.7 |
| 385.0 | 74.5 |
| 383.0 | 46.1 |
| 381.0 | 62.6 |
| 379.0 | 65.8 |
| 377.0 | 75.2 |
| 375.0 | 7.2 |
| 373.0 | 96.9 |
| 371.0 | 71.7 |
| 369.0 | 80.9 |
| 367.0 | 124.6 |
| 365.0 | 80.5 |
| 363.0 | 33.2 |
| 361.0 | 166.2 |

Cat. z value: 0.18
